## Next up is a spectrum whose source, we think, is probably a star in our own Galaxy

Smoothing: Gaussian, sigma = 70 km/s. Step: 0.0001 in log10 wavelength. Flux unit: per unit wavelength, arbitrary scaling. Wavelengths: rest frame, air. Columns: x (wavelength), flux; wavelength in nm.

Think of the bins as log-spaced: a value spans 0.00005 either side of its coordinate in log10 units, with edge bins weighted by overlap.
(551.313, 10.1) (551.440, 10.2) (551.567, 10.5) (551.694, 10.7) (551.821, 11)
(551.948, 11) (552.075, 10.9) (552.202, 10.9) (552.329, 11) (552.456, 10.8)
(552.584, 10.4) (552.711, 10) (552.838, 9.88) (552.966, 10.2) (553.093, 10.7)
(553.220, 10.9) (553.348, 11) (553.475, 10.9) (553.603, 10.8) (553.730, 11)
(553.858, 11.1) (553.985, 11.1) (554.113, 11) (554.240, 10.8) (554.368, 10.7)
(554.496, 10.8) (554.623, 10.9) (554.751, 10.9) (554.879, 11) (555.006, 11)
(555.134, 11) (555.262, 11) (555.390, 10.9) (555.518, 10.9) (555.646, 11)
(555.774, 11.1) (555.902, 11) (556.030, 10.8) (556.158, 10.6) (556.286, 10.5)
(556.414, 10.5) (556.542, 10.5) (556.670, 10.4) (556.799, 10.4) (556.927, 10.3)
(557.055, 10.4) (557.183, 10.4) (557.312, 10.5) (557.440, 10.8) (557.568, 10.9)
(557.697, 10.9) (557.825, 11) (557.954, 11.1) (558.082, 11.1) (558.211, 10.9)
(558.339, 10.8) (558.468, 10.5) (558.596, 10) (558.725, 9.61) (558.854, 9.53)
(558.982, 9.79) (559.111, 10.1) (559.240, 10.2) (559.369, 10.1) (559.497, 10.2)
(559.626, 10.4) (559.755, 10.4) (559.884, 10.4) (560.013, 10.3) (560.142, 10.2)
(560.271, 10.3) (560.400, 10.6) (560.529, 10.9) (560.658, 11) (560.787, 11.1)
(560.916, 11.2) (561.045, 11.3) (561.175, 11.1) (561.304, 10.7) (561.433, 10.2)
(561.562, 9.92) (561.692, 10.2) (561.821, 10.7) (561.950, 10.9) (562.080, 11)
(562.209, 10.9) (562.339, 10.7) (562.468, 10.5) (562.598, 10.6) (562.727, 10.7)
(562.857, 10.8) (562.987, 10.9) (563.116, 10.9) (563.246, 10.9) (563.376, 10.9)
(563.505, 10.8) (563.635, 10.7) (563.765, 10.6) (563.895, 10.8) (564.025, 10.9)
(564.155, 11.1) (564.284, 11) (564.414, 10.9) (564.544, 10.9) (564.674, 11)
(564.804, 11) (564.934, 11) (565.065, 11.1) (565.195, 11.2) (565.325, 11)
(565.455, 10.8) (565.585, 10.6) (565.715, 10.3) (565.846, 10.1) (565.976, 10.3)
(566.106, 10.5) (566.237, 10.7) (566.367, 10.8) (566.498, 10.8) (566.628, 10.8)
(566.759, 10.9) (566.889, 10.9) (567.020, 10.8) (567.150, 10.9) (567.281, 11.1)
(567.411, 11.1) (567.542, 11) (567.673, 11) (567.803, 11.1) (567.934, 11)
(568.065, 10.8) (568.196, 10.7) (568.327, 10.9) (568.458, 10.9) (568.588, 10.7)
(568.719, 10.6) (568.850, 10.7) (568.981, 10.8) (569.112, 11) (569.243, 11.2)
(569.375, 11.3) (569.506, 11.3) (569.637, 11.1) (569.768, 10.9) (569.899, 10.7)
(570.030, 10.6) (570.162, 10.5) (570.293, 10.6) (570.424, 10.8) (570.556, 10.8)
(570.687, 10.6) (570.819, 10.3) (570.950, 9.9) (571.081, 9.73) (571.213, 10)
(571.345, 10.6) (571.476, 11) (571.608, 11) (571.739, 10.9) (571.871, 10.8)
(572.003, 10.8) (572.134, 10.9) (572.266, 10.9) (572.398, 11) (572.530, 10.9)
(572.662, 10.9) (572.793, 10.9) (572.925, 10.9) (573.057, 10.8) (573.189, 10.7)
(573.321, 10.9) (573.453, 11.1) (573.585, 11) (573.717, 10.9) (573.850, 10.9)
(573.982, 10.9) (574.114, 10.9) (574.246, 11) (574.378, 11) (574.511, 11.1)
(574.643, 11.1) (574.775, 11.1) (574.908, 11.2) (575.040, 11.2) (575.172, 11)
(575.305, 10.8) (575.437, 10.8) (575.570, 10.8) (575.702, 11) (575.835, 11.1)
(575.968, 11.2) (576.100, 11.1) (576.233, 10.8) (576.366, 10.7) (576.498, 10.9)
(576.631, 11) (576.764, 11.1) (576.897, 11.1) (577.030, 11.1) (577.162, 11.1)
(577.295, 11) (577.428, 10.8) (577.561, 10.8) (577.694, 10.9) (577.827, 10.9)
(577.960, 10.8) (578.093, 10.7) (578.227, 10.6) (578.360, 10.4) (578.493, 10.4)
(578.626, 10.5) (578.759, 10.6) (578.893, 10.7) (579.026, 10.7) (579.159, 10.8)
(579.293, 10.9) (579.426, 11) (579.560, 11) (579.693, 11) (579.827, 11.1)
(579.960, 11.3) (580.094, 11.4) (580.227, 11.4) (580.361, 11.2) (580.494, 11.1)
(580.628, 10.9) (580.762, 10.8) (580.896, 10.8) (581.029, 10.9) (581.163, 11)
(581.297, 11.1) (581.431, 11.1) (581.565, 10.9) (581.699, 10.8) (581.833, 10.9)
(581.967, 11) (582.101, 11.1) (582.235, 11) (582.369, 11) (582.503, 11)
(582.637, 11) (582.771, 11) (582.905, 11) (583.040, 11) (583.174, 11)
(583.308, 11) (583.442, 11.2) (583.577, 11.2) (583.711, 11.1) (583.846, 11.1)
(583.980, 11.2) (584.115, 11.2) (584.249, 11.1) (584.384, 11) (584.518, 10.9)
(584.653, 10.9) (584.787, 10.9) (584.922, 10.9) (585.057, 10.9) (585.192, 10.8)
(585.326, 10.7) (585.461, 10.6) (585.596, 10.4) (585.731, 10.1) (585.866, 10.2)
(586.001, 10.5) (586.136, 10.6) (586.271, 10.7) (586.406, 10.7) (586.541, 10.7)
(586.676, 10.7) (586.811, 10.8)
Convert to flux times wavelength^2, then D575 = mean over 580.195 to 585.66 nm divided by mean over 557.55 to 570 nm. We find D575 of 1.09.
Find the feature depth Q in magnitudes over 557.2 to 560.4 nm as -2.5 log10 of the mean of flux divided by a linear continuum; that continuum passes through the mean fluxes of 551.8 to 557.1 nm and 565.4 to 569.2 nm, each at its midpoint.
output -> 0.04 mag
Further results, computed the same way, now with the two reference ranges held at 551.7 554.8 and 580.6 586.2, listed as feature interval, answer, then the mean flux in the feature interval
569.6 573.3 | 0.015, 10.7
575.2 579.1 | 0.003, 10.8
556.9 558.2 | 0.004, 10.8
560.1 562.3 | 0.009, 10.7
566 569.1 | -0.001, 10.8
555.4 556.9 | 0.009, 10.7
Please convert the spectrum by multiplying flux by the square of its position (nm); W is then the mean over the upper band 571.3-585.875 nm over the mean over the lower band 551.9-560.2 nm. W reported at 1.11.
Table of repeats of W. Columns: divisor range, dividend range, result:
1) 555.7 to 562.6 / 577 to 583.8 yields 1.12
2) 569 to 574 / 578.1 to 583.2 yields 1.05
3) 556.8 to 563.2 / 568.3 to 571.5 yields 1.05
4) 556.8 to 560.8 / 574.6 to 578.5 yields 1.11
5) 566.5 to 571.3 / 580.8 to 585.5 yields 1.07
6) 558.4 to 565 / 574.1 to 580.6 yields 1.09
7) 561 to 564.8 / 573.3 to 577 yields 1.06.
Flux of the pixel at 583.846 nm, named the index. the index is 11.1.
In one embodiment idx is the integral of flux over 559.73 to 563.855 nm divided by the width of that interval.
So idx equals 10.7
